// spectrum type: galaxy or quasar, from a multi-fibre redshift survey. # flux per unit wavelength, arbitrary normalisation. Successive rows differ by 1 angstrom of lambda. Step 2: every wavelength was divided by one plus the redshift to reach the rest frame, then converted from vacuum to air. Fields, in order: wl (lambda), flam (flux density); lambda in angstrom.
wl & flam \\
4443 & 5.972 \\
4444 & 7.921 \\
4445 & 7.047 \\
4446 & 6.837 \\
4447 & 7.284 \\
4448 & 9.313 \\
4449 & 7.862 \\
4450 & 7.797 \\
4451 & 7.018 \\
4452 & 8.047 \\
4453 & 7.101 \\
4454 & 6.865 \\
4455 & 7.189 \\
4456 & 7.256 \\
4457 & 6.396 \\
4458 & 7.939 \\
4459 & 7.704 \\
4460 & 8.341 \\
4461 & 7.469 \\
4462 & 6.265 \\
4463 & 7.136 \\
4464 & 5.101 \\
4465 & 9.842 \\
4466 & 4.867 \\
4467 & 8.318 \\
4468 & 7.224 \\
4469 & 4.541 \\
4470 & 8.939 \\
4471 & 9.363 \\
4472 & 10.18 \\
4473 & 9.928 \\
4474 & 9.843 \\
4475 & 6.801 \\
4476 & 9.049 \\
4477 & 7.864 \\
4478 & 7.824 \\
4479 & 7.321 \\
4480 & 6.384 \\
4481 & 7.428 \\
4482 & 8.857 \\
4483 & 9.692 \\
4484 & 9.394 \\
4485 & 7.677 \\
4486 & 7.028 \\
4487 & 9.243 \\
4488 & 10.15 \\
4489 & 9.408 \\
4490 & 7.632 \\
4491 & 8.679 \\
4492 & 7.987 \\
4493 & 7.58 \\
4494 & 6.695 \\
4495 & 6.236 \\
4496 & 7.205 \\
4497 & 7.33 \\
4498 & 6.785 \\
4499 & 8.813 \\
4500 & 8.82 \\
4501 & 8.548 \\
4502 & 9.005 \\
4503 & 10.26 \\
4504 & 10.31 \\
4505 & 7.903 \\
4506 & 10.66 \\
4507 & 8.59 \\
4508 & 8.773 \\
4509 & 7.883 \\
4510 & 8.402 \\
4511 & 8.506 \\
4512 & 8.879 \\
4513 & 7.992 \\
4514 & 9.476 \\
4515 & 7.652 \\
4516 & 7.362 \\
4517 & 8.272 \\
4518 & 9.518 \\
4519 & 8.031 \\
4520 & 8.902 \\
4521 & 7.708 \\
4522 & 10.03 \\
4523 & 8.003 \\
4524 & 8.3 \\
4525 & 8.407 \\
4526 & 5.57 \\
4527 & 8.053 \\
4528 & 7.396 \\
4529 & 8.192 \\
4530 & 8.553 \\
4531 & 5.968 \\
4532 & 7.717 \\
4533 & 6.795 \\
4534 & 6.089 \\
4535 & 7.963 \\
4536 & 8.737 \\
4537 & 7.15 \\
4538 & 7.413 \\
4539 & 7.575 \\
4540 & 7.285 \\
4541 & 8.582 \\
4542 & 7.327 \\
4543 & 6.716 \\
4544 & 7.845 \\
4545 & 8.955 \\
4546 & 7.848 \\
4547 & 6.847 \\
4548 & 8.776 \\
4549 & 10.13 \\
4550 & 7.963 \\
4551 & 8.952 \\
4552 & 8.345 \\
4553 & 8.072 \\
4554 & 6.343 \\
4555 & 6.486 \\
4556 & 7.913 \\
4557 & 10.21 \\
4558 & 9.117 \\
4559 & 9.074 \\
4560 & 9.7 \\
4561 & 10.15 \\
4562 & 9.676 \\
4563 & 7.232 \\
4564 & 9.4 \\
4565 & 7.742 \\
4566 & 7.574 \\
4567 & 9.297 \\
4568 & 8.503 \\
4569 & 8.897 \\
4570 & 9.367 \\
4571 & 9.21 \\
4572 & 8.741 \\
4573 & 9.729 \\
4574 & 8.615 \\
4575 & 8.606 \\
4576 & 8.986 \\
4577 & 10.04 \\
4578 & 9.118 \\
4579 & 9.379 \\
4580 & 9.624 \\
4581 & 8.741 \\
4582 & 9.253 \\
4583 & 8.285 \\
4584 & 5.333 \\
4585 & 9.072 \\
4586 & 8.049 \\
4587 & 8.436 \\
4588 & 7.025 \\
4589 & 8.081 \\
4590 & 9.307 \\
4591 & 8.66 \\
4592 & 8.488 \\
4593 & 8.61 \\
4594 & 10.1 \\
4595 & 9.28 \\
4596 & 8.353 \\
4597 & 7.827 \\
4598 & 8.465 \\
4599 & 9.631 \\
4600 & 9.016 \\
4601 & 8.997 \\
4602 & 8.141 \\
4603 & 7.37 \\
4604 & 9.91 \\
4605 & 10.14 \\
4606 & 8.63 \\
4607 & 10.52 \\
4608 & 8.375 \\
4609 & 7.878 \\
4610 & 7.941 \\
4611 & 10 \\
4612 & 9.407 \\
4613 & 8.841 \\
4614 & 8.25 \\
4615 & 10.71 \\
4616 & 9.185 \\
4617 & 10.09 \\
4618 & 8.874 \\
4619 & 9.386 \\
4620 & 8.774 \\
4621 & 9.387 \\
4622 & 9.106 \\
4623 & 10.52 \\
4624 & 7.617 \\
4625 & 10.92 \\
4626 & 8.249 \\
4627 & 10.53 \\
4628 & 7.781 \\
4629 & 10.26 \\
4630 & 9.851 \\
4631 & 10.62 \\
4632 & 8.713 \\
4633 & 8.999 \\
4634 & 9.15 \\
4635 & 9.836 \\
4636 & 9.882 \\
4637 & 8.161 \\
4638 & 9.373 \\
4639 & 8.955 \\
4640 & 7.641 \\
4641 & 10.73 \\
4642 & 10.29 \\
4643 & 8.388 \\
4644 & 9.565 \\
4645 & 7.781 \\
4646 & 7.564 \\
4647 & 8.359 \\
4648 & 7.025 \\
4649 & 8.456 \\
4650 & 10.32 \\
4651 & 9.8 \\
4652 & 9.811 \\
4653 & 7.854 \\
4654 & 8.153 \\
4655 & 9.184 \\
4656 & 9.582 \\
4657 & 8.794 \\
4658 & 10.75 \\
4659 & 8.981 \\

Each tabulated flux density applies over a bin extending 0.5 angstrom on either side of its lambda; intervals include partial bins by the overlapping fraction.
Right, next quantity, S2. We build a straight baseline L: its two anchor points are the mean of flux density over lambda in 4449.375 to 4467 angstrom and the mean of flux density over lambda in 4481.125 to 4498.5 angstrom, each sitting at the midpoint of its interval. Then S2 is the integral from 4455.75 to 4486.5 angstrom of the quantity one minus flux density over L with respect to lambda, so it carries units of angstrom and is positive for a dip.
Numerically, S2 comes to -0.92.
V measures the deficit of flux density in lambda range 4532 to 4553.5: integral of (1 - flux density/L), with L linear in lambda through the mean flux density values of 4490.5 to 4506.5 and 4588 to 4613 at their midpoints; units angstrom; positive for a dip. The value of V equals 1.7 angstrom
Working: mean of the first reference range 8.3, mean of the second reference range 8.84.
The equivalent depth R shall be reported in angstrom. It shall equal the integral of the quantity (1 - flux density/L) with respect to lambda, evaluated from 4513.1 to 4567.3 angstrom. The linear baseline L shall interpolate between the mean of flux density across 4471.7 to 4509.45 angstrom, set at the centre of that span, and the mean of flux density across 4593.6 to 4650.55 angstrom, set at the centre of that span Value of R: 3.45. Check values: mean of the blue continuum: 8.41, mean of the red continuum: 9.09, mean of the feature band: 8.11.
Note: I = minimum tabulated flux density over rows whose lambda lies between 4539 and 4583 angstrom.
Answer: 6.343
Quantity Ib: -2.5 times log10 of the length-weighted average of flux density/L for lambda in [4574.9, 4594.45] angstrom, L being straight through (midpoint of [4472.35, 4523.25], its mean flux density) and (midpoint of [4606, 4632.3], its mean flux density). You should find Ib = 0.047 mag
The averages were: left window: 8.41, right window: 9.29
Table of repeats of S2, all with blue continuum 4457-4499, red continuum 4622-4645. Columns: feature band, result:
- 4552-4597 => 0.6 angstrom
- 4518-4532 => 0.6 angstrom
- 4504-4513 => -0.6 angstrom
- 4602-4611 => 0.2 angstrom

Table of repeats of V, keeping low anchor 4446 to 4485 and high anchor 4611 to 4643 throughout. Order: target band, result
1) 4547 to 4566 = 0.2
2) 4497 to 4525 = -1.4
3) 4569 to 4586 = 0.0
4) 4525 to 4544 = 2.3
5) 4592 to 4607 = 0.3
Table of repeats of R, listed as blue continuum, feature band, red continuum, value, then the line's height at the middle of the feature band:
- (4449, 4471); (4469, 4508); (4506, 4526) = -2.73 angstrom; 7.87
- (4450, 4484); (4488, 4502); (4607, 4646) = 0.06 angstrom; 7.99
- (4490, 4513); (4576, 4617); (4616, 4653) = 0.47 angstrom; 8.93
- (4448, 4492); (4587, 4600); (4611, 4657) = 0.28 angstrom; 8.85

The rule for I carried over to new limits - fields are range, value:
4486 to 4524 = 6.236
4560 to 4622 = 5.333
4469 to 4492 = 4.541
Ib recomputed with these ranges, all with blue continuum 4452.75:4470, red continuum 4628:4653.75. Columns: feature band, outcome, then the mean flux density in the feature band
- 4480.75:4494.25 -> -0.15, 8.44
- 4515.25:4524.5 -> -0.09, 8.44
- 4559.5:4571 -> -0.08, 8.88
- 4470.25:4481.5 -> -0.16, 8.38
